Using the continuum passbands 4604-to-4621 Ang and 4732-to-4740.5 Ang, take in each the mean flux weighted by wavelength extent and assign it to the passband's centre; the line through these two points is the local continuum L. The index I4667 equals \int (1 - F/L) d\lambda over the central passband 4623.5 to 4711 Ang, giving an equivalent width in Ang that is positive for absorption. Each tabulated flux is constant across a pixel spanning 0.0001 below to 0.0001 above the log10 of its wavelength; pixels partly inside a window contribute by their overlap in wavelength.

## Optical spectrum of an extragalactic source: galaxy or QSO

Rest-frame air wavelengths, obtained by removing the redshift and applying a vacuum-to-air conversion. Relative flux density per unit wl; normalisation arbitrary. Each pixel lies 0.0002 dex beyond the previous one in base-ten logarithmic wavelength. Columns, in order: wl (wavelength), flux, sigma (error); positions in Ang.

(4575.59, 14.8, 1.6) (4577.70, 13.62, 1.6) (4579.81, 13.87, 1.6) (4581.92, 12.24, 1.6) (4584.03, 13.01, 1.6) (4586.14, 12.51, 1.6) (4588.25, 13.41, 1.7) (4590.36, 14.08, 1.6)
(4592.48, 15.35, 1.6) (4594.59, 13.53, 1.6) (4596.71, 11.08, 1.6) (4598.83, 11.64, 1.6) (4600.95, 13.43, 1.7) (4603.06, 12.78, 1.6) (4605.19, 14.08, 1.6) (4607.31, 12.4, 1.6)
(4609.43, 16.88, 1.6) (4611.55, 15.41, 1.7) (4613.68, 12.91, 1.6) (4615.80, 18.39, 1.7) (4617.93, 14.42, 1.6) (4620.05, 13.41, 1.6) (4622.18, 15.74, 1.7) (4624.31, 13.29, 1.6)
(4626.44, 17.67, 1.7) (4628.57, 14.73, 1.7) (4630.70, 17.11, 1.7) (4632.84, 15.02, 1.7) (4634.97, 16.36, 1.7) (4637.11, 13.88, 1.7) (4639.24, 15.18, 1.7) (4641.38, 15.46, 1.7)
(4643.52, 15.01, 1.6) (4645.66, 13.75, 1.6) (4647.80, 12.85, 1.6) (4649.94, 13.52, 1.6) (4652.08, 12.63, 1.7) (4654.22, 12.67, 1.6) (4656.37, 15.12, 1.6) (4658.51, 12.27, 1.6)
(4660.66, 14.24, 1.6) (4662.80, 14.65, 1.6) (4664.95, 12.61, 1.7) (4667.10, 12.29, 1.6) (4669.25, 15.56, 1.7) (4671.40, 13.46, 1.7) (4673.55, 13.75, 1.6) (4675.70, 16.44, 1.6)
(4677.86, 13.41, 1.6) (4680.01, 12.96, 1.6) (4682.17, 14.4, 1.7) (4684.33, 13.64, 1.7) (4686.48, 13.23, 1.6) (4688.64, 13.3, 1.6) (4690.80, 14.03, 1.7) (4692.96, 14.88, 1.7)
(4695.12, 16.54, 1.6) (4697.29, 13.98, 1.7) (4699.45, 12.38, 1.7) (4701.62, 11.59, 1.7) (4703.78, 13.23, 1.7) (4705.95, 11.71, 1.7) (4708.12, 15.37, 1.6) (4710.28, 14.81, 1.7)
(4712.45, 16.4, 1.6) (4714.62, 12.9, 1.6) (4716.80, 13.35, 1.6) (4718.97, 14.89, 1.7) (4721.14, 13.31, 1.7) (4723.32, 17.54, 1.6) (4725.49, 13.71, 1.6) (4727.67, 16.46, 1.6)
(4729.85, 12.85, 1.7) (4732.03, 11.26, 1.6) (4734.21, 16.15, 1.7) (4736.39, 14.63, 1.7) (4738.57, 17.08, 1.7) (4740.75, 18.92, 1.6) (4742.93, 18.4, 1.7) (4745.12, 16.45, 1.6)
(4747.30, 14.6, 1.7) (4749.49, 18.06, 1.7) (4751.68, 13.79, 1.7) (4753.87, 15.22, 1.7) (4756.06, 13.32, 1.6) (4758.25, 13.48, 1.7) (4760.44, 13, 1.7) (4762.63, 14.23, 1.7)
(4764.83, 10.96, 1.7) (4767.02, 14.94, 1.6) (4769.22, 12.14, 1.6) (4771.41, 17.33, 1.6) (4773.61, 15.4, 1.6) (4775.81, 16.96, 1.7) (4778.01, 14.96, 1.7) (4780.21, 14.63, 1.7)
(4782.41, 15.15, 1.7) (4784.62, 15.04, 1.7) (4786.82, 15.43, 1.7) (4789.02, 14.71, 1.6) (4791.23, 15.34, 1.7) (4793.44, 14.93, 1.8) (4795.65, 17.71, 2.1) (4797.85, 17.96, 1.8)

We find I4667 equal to 5.8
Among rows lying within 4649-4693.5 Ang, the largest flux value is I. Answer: 16.44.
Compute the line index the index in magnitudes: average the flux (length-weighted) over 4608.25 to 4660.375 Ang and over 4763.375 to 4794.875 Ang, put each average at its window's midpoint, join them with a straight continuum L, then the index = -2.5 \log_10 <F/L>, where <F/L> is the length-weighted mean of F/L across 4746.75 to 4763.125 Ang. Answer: 0.03 mag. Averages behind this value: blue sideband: 14.7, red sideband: 14.9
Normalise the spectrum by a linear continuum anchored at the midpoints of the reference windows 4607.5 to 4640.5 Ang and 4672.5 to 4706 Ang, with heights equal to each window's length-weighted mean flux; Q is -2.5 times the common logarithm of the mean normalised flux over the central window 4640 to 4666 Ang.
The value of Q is 0.07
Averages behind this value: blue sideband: 15.3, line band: 13.7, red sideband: 13.8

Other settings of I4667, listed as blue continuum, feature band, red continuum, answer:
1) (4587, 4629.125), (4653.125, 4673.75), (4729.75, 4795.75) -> 1.2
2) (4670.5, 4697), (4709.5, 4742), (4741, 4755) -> 1.2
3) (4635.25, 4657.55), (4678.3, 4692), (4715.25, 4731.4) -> 0.6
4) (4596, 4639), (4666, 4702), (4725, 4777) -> 2.1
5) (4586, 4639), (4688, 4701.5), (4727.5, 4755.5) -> 1.0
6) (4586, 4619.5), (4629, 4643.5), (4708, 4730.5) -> -1.3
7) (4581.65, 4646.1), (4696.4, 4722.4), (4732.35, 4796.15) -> 2.1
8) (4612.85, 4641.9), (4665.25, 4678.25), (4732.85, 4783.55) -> 1.0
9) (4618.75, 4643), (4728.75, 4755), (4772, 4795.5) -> -0.4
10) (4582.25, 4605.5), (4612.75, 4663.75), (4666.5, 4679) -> -3.2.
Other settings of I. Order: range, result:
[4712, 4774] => 18.92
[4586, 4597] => 15.35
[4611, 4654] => 18.39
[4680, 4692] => 14.4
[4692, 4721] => 16.54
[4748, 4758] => 18.06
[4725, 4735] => 16.46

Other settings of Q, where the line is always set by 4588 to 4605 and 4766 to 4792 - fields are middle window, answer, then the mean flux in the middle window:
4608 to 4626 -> -0.128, 15.1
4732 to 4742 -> -0.099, 16.1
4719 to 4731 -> -0.013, 14.8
